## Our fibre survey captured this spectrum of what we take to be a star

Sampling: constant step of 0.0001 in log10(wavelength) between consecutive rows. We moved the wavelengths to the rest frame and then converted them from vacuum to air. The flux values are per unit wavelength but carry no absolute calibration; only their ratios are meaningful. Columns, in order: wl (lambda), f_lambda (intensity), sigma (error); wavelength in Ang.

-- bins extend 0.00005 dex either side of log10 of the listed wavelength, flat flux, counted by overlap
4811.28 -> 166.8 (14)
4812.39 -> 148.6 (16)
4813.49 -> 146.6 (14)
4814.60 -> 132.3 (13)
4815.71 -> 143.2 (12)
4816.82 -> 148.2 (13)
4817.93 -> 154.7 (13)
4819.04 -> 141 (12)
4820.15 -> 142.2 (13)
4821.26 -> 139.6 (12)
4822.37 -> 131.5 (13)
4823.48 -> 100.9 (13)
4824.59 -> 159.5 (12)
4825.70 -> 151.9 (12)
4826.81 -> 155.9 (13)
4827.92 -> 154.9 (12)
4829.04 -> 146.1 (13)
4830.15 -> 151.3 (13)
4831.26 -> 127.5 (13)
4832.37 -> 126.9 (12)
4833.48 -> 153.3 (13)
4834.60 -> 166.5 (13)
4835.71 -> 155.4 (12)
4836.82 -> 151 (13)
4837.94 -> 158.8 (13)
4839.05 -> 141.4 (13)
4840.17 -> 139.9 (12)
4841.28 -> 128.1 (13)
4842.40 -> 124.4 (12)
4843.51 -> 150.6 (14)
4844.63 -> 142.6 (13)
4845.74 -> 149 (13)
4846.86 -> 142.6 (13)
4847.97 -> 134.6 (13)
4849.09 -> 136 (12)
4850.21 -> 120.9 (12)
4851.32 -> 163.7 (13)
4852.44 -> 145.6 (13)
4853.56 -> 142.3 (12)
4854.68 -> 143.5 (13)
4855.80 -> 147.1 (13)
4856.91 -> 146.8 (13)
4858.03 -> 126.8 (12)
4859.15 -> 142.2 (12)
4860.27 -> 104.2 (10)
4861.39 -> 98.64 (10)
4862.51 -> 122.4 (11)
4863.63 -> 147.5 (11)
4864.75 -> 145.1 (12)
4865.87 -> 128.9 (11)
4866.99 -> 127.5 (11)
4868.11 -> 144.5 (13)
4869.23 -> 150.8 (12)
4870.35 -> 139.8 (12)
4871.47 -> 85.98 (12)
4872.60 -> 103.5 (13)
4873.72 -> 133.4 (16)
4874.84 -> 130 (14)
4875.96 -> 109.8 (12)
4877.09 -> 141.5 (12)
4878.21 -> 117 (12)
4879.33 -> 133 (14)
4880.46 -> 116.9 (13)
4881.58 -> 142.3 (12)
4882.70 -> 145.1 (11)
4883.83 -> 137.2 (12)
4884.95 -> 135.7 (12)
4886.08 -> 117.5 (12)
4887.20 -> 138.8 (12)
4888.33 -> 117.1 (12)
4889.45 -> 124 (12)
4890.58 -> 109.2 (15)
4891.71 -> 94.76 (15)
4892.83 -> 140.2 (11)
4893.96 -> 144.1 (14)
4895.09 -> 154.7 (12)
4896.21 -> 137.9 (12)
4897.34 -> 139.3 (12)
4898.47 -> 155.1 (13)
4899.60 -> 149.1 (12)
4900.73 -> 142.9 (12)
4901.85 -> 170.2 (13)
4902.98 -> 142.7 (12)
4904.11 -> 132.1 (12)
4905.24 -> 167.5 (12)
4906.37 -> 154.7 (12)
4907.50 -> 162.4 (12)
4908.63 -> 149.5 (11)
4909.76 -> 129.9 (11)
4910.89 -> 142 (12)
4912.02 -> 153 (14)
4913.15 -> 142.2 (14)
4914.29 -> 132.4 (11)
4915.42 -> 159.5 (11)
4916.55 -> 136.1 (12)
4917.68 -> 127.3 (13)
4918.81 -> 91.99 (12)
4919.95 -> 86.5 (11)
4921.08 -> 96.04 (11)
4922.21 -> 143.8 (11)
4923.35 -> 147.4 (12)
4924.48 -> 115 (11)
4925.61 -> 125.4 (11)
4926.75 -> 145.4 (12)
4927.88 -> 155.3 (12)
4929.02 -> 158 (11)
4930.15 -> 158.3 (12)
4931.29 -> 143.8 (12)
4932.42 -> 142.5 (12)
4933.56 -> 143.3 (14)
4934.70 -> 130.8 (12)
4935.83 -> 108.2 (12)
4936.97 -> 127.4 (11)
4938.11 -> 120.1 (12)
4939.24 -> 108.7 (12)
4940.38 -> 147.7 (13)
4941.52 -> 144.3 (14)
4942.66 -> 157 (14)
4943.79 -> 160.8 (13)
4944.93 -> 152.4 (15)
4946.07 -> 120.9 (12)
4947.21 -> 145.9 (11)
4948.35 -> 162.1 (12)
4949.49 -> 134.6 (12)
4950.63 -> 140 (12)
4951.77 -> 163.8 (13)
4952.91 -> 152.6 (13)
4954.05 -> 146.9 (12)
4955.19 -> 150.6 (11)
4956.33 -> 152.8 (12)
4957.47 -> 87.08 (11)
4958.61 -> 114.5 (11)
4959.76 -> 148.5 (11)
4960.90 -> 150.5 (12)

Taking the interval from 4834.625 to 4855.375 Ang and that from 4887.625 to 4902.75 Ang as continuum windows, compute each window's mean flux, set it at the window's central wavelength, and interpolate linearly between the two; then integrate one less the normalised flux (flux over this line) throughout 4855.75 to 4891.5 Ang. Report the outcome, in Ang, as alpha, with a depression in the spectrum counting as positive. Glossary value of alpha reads 3.0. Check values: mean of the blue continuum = 143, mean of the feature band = 128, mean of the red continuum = 137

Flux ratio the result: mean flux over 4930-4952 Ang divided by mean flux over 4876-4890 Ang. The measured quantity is 1.08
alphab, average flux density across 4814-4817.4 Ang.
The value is 141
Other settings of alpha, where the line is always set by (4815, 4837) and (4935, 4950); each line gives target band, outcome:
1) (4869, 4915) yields 1.6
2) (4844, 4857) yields 0.1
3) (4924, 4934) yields -0.3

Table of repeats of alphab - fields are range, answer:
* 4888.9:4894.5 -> 122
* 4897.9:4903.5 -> 152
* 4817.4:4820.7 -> 146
